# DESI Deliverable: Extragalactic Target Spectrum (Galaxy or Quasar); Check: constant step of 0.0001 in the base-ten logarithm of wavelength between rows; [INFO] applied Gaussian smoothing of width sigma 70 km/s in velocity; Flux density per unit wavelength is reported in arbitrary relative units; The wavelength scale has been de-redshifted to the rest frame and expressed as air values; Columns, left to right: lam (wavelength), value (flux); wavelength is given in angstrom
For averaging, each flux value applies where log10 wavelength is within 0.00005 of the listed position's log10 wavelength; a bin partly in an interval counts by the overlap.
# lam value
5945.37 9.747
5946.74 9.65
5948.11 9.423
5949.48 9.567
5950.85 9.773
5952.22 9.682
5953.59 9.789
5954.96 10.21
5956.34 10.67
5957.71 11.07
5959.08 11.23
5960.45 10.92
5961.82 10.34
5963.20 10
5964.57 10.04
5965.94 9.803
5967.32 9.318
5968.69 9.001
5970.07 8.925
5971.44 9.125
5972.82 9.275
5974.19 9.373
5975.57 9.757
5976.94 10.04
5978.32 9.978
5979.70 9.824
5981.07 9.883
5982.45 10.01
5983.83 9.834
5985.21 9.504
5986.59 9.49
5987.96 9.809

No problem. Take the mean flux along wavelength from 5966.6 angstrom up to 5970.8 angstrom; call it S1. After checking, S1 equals 9.08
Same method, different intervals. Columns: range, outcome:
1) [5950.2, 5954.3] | 9.76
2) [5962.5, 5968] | 9.78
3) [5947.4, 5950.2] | 9.5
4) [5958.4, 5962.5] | 10.8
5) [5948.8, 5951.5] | 9.67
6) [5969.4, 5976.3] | 9.31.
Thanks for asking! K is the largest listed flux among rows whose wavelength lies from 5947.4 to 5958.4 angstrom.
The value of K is 11.07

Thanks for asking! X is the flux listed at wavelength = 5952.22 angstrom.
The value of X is 9.682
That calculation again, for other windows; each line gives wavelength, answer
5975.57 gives 9.757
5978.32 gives 9.978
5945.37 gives 9.747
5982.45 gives 10.01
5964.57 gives 10.04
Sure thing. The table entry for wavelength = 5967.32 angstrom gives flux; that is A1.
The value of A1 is 9.318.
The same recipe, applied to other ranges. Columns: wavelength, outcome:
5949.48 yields 9.567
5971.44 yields 9.125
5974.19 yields 9.373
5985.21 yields 9.504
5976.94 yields 10.04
